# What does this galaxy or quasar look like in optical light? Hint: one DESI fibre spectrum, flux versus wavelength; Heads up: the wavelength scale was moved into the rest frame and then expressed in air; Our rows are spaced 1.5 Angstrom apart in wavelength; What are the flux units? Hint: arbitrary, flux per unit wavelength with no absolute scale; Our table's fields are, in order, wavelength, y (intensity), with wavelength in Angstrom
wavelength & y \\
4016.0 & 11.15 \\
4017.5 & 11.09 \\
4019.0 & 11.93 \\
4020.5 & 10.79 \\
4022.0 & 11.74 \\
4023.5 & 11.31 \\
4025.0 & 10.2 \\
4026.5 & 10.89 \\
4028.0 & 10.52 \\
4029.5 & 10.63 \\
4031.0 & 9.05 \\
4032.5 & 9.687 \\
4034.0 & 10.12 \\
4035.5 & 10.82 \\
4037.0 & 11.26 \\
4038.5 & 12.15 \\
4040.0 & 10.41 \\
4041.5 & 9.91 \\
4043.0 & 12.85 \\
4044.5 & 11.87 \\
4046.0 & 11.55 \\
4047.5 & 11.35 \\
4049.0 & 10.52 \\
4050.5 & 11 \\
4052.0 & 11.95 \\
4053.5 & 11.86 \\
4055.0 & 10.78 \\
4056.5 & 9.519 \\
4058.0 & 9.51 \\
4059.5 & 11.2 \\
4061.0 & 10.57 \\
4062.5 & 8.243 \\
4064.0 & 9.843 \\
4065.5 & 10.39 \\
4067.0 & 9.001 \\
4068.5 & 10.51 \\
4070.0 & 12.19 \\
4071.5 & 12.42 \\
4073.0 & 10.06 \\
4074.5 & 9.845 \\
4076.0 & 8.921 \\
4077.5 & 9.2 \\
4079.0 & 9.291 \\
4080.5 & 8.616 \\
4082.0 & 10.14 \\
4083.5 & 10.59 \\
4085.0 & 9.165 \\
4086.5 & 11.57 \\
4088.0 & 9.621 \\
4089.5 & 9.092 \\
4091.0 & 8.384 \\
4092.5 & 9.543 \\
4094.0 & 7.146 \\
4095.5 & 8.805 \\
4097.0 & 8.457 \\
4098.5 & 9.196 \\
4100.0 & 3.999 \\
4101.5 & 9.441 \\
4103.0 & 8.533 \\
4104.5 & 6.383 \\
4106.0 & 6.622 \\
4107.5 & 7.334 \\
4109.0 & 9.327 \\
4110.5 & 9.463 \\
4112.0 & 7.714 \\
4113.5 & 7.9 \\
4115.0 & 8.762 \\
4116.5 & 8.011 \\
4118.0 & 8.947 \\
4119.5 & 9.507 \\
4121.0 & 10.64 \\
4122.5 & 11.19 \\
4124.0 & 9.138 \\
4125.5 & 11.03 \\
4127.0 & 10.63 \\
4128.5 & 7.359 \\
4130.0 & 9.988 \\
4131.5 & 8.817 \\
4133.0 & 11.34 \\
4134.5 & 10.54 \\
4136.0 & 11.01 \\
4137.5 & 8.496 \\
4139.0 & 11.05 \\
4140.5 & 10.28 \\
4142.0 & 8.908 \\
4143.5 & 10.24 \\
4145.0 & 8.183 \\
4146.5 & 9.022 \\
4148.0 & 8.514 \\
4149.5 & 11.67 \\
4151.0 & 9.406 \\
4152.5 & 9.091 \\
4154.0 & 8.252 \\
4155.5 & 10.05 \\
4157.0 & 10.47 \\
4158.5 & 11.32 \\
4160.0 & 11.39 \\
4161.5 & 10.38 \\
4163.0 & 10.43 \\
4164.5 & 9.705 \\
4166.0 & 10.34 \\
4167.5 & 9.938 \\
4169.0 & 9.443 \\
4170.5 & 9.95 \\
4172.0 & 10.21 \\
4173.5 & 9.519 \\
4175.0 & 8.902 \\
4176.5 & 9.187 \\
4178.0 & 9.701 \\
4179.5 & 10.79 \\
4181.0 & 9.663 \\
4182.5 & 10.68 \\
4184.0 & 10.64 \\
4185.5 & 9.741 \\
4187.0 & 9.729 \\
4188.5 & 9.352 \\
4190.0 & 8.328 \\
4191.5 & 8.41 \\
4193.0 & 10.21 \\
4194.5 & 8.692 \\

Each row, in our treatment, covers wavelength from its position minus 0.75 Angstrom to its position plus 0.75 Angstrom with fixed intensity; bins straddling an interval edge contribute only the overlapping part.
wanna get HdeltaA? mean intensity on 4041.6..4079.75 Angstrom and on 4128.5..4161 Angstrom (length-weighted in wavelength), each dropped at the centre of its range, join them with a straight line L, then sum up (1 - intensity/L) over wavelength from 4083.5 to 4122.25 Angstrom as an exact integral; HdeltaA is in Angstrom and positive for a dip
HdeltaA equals 6.0 Angstrom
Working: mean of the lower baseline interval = 10.6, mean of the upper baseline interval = 9.85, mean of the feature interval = 8.62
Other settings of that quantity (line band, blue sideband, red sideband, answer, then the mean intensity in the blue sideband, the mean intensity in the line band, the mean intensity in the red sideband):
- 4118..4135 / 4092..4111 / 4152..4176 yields -2.3 Angstrom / 7.98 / 9.96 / 9.96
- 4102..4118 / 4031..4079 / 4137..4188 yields 3.4 Angstrom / 10.6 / 8.07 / 9.87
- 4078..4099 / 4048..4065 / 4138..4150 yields 1.9 Angstrom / 10.5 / 9.26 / 9.67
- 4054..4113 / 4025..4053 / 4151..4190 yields 7.4 Angstrom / 10.9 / 9.25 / 9.91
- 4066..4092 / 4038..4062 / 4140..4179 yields 1.9 Angstrom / 11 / 9.92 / 9.79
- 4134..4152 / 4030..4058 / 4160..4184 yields 0.8 Angstrom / 10.9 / 9.76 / 9.99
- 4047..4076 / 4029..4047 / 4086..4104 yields -1.7 Angstrom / 10.9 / 10.5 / 8.58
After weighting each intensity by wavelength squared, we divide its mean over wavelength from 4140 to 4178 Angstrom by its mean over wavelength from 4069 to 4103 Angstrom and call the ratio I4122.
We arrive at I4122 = 1.09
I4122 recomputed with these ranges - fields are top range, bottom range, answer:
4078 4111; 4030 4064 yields 0.83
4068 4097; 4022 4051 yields 0.91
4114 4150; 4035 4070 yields 0.94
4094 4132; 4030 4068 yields 0.84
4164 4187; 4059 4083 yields 1.04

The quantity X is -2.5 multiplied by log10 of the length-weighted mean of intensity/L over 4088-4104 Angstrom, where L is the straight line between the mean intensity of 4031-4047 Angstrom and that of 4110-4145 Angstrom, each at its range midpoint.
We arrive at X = 0.211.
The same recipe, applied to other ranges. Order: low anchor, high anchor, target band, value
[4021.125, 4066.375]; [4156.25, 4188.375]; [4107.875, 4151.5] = 0.083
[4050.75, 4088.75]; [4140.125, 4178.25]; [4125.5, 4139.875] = -0.007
